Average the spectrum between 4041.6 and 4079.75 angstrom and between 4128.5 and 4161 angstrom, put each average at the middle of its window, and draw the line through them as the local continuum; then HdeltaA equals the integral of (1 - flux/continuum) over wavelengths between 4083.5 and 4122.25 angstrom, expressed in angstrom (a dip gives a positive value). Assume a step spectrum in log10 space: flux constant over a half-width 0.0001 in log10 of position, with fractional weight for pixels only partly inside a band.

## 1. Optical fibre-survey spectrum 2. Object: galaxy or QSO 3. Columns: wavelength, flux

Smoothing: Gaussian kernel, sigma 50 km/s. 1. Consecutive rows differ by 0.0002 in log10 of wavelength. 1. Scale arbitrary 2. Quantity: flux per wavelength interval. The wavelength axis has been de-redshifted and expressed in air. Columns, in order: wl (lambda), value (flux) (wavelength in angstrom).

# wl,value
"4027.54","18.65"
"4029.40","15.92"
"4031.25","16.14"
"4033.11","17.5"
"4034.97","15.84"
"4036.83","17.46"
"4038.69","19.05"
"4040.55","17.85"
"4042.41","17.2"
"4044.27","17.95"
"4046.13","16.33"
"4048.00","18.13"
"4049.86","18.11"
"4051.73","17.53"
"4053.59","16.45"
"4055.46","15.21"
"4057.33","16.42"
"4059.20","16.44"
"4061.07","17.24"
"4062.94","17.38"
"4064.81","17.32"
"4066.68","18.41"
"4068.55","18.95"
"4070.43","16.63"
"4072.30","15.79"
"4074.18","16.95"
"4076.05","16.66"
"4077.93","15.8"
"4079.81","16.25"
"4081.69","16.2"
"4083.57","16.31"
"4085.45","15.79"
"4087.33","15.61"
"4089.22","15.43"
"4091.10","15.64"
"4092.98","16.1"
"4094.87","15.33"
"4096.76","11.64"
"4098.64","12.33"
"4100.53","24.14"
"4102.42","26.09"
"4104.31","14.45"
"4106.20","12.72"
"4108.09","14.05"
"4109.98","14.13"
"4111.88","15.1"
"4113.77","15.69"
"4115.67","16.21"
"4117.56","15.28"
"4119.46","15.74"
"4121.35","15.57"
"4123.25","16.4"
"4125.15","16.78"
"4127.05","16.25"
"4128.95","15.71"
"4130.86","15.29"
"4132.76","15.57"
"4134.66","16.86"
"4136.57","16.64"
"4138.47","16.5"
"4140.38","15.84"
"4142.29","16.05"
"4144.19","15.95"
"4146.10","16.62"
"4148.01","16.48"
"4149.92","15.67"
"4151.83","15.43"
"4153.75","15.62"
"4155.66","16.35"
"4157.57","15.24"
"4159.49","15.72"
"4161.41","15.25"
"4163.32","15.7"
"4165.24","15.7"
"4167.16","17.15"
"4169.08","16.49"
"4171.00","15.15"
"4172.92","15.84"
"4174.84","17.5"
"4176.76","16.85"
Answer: 1.48 angstrom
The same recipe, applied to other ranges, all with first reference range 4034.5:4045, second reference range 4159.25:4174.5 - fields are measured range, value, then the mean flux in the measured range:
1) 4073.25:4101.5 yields 1.6 angstrom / 16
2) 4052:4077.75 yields 0.6 angstrom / 16.9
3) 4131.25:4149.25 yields 0.1 angstrom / 16.2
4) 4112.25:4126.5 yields 0.6 angstrom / 15.9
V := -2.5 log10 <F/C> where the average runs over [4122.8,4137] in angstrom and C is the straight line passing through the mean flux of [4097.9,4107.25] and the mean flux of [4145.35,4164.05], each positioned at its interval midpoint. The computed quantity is 0.05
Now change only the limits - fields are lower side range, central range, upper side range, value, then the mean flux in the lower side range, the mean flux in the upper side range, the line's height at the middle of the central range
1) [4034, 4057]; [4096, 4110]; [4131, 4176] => 0.01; 17.2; 16.1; 16.6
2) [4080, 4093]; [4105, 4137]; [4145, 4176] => 0.03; 15.9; 16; 15.9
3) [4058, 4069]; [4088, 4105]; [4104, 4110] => -0.15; 17.5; 13.7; 14.7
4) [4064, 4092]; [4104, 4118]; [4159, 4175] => 0.11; 16.5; 16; 16.3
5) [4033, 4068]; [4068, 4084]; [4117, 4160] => 0.02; 17.3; 16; 16.9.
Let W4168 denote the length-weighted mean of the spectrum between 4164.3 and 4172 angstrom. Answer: 16.1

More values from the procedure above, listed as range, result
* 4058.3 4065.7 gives 17.1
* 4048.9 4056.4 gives 16.8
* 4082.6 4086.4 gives 16.1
